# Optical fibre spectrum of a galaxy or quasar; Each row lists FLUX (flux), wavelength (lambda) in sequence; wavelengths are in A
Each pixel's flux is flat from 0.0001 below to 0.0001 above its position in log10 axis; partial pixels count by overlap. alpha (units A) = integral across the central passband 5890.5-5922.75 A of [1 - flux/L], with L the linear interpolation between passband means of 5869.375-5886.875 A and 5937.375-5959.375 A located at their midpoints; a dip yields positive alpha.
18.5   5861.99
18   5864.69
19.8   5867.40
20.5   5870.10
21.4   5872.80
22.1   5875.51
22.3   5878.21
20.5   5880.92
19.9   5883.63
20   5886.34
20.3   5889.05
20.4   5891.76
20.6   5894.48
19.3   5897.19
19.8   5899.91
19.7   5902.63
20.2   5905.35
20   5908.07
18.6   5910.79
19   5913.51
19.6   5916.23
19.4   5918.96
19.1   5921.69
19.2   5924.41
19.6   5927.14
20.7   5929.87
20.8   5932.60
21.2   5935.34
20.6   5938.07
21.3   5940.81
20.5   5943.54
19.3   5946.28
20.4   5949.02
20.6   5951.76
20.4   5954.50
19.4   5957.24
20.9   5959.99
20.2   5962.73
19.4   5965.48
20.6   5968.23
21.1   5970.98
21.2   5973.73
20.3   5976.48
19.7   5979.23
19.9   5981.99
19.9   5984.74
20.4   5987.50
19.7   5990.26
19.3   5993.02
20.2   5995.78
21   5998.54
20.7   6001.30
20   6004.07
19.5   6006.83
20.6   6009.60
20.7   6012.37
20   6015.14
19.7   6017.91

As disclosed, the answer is 1.7 A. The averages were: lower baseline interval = 21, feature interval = 19.6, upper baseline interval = 20.3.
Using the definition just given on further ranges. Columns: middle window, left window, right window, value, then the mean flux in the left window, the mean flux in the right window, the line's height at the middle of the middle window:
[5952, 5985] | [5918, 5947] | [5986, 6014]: -0.1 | 20.2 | 20.2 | 20.2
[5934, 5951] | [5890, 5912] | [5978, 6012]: -0.5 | 19.8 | 20.1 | 20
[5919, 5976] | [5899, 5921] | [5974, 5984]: -1.3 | 19.5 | 20.1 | 19.8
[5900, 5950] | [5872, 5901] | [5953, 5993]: 1.1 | 20.6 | 20.2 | 20.4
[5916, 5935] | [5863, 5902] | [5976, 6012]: 0.4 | 20.3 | 20.1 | 20.2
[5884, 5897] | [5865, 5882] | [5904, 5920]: 0.0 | 20.9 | 19.5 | 20.3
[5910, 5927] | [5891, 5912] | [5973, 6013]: 0.6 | 19.8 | 20.2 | 19.9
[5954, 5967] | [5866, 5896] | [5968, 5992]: 0.2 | 20.7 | 20.3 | 20.4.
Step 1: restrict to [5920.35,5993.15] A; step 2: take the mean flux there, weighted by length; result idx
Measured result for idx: 20.2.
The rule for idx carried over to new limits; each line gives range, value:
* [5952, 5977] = 20.4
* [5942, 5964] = 20.2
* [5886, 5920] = 19.8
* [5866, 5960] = 20.2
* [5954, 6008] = 20.2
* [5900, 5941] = 19.9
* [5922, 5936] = 20.2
